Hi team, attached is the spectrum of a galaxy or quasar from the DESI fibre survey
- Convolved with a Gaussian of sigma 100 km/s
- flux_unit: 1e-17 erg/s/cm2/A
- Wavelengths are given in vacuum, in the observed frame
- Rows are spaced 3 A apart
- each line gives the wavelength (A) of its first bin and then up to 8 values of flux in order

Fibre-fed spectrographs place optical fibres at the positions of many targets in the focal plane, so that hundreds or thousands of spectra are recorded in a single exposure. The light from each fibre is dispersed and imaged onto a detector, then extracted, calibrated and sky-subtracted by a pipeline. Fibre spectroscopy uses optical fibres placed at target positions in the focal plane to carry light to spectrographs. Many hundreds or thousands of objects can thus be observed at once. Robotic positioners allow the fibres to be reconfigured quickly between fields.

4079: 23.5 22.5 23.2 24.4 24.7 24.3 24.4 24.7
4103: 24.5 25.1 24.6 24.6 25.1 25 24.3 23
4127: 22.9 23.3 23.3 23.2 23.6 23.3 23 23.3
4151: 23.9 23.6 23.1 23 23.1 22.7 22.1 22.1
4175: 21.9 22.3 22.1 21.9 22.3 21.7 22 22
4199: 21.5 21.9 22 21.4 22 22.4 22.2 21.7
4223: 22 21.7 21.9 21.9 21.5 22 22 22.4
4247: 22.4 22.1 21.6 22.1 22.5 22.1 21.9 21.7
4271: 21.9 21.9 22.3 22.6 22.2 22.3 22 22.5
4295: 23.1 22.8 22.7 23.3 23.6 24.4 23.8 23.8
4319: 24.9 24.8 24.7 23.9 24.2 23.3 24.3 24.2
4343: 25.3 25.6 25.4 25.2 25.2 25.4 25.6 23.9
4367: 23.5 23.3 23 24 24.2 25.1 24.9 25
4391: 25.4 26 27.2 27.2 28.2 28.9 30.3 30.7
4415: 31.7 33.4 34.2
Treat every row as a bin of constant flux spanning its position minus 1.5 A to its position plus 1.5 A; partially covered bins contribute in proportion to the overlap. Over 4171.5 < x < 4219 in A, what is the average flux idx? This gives 22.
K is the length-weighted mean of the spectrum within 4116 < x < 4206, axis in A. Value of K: 22.8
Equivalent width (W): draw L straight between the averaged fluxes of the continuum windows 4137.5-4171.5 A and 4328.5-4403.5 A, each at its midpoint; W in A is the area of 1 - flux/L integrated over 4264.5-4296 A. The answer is 2.58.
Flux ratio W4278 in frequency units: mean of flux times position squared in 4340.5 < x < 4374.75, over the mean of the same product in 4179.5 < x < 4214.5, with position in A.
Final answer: 1.21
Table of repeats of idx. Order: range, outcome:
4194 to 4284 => 22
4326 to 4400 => 24.8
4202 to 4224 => 22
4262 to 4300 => 22.3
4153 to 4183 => 22.6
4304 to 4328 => 24.2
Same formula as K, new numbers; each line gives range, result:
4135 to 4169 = 23.2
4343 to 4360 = 25.4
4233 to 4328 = 22.7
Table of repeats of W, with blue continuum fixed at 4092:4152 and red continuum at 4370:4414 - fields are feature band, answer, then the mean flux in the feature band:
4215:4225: 1.2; 22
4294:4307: 1.3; 23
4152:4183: 2.3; 22.6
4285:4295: 1.2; 22.4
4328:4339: 0.8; 23.9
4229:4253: 2.9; 22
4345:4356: 0.3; 25.3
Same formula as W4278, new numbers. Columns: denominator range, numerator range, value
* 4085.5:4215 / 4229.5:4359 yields 1.07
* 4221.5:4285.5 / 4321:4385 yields 1.16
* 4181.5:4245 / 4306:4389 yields 1.19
